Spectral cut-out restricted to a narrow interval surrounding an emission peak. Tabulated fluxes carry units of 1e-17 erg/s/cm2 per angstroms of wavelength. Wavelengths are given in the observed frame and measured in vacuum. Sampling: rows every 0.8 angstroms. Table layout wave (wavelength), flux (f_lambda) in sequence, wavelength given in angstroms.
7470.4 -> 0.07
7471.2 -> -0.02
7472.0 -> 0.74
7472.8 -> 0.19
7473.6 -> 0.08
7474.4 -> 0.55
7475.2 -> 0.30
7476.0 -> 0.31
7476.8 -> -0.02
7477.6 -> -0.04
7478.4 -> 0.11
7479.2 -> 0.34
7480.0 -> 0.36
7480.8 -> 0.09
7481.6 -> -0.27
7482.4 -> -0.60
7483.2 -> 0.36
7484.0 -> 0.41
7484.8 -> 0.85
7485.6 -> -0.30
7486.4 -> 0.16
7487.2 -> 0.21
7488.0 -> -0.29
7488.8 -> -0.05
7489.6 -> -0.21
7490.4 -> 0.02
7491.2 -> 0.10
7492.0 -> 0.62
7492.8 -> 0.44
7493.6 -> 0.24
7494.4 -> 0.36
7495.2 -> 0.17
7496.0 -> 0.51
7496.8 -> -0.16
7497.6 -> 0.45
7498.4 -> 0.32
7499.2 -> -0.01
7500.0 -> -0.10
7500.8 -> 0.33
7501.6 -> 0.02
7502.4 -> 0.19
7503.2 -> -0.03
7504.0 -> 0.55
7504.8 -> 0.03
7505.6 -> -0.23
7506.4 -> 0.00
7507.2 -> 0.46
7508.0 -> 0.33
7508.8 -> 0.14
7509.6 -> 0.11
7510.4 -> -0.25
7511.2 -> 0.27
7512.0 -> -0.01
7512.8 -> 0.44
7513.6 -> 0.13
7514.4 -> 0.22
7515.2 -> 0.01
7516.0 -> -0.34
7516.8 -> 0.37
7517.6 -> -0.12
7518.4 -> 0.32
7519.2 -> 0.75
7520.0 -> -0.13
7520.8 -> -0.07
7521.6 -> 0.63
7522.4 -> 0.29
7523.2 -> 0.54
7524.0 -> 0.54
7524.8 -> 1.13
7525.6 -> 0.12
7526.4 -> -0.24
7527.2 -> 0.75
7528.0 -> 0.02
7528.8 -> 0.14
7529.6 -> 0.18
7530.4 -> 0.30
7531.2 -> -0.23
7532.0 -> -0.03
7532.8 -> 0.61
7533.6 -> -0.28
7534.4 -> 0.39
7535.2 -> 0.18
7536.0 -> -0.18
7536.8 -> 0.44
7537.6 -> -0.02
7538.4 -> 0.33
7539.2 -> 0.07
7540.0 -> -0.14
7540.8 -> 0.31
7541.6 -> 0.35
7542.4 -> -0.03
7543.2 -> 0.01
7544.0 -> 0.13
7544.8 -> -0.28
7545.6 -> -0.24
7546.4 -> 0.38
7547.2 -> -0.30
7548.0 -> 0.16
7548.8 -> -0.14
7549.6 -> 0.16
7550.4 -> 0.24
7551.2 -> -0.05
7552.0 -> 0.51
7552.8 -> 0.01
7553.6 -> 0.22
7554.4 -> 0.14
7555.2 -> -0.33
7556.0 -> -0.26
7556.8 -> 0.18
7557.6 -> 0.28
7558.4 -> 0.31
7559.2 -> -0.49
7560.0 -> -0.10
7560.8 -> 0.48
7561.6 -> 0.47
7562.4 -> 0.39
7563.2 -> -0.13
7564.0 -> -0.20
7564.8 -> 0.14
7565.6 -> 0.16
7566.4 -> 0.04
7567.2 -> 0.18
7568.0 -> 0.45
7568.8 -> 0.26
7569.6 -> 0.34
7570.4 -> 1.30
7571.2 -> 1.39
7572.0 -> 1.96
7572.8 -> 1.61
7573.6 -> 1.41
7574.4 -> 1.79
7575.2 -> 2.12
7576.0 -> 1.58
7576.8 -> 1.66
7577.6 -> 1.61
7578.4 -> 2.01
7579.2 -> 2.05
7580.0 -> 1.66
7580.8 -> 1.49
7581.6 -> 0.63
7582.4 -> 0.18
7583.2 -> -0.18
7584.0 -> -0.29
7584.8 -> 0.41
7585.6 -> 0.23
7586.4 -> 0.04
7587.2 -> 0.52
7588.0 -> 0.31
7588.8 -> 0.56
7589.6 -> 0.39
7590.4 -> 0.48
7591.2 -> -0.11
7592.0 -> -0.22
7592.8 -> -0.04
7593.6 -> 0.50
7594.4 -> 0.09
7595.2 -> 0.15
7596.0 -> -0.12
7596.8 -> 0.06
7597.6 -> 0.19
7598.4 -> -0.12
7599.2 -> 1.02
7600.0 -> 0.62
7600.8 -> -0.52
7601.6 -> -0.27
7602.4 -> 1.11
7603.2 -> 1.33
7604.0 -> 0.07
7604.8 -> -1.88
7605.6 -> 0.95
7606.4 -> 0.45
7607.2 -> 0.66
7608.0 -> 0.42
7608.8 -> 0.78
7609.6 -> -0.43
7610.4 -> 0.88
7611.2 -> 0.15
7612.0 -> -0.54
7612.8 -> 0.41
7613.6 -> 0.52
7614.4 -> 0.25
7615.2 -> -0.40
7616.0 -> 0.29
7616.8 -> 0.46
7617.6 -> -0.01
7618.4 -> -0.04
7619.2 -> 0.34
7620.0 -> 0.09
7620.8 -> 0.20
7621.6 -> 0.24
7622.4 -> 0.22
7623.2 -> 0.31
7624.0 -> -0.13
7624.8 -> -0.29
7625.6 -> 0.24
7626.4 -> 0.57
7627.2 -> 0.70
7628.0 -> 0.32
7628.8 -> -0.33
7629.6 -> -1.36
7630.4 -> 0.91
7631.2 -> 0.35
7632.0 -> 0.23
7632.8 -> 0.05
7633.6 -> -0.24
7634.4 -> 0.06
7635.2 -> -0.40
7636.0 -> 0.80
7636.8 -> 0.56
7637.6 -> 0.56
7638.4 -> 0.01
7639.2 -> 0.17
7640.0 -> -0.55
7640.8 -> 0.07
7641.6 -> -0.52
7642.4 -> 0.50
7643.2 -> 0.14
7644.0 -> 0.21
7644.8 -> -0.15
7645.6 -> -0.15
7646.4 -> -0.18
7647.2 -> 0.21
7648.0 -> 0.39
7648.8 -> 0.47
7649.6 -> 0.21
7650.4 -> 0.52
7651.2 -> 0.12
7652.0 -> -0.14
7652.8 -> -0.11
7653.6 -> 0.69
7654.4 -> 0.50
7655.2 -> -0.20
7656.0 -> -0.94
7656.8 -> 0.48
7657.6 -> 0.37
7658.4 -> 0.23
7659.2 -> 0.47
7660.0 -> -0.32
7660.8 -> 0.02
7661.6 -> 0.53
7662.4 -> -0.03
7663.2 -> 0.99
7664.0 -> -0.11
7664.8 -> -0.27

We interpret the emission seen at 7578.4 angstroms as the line [O II]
